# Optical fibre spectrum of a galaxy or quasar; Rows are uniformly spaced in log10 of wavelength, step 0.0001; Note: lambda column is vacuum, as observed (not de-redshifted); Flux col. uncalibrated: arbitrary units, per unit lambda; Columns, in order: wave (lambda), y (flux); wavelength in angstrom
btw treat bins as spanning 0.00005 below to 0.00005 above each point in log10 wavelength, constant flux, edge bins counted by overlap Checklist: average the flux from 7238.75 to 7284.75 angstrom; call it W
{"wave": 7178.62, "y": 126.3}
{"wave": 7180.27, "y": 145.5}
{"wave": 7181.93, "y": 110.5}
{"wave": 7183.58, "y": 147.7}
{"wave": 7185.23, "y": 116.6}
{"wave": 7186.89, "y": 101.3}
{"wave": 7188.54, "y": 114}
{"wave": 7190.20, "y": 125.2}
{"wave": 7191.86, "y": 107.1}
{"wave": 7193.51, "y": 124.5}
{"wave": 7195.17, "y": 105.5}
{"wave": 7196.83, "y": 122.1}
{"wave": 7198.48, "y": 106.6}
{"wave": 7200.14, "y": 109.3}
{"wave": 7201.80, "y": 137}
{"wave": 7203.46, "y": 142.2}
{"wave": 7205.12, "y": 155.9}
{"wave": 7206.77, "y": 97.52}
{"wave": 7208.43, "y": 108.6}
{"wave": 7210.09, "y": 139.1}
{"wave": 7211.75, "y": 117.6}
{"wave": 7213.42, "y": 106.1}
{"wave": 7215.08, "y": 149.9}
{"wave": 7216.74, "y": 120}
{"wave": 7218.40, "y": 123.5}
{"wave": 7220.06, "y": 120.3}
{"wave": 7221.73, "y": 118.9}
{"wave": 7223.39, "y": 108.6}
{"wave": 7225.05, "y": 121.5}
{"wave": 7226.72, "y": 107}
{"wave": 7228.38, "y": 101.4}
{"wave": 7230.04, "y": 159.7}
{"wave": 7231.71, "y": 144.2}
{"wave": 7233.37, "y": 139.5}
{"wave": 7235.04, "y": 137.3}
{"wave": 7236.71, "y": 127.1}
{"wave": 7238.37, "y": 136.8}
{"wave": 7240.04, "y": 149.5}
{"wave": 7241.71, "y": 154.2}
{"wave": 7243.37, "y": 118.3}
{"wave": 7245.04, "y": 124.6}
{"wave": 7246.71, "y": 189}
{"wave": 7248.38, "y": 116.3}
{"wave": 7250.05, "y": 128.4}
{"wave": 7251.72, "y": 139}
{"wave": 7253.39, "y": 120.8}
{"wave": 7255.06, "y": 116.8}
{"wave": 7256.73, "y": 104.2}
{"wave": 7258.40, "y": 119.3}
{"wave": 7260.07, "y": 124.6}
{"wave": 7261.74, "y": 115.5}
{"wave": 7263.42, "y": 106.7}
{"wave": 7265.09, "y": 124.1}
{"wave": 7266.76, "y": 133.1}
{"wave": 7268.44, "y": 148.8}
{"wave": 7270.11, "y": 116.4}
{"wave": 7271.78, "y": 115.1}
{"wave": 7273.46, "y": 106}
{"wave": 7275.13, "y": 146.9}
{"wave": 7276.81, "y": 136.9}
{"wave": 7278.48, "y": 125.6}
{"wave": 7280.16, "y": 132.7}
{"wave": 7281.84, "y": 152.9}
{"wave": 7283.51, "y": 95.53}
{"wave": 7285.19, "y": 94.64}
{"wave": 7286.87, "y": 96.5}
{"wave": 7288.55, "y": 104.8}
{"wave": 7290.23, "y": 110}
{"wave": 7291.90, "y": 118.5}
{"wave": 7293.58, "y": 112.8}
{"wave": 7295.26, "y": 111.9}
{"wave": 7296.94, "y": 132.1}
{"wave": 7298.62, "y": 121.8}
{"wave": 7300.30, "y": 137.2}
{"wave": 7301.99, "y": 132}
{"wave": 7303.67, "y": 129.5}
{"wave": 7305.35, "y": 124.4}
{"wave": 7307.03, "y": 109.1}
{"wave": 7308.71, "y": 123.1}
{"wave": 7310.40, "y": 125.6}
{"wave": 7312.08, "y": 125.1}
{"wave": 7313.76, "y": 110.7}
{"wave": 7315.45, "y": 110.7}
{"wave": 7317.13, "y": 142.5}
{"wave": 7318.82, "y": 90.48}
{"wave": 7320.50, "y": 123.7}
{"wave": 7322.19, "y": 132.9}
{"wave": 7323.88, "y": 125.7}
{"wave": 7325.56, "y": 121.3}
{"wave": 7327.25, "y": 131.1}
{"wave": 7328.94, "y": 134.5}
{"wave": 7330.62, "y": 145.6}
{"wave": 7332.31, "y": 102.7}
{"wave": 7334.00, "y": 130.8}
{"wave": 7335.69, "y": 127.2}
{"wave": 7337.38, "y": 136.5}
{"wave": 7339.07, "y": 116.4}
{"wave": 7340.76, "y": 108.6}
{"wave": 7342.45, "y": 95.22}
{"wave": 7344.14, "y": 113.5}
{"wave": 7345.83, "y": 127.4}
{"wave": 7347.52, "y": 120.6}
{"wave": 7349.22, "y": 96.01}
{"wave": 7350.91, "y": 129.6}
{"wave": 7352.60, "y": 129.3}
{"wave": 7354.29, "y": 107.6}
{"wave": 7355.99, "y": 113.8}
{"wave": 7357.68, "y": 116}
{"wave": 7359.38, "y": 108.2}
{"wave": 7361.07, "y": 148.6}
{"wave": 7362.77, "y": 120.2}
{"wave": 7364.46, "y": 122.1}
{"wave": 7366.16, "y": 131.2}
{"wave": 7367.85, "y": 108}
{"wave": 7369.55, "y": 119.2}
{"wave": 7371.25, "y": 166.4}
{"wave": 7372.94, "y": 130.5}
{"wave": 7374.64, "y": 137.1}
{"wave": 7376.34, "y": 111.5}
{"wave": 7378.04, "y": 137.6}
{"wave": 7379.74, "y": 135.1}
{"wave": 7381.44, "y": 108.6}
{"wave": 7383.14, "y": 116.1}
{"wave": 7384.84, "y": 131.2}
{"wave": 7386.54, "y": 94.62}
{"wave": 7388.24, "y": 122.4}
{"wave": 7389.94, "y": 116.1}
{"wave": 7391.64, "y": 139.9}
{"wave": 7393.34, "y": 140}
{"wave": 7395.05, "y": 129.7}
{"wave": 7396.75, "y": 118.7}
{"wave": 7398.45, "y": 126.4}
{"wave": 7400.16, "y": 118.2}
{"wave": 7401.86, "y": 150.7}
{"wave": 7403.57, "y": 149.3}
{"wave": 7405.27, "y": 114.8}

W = 128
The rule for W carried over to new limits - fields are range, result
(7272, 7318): 121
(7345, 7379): 124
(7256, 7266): 116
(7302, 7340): 124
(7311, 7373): 122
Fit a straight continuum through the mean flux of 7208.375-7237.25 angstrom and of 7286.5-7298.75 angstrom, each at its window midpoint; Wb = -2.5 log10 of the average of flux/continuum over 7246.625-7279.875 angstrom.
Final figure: -0.06 mag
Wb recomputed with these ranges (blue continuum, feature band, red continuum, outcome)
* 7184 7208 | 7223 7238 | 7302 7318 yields -0.07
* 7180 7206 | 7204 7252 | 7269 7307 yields -0.07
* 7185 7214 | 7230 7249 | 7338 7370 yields -0.19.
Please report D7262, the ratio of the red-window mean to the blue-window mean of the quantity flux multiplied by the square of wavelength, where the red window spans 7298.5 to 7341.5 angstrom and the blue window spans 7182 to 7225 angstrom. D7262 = 1.1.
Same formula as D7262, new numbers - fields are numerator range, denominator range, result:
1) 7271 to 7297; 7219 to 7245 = 0.92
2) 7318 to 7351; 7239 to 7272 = 0.96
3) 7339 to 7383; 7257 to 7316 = 1.03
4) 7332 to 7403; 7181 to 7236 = 1.05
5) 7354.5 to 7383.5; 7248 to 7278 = 1.04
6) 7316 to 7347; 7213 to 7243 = 0.97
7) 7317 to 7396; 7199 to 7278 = 1.00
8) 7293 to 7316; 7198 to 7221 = 1.01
